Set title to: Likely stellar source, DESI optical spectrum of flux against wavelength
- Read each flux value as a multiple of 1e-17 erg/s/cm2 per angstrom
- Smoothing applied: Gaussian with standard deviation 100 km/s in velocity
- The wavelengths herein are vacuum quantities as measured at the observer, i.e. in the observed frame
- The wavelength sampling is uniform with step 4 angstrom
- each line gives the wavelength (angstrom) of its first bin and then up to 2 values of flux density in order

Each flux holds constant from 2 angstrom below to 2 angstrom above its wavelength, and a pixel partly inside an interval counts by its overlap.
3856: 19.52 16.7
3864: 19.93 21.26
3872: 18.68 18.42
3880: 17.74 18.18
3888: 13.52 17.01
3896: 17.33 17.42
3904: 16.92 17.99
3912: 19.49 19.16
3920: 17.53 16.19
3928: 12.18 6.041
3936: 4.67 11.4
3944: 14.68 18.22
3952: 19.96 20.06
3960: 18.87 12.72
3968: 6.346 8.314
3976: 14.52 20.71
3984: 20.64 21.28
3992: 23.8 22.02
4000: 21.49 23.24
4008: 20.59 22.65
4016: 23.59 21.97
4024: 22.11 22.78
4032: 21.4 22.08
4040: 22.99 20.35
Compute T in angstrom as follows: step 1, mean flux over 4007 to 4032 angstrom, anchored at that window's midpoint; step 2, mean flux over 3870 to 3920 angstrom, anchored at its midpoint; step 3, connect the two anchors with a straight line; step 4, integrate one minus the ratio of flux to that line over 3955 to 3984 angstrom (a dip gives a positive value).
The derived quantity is 8.1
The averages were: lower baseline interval 17.6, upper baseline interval 22.3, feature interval 14.7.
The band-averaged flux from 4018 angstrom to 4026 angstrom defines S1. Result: 22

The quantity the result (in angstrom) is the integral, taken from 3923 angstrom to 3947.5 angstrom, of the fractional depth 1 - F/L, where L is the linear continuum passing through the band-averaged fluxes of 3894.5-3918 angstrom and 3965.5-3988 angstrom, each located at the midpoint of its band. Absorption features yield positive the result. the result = 8.18 angstrom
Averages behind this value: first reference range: 18.1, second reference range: 14.7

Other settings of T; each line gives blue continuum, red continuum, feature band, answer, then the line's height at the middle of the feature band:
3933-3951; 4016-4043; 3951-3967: -3.32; 14.3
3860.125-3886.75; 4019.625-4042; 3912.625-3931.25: 3.73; 19.8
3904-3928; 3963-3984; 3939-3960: -3.32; 15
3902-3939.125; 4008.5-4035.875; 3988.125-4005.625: -1.87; 20.3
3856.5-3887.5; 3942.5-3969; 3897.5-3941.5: 7.04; 17.2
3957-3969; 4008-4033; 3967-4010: -2.18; 17.6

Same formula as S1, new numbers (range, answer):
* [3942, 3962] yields 18.4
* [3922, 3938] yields 9.77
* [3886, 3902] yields 16.3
